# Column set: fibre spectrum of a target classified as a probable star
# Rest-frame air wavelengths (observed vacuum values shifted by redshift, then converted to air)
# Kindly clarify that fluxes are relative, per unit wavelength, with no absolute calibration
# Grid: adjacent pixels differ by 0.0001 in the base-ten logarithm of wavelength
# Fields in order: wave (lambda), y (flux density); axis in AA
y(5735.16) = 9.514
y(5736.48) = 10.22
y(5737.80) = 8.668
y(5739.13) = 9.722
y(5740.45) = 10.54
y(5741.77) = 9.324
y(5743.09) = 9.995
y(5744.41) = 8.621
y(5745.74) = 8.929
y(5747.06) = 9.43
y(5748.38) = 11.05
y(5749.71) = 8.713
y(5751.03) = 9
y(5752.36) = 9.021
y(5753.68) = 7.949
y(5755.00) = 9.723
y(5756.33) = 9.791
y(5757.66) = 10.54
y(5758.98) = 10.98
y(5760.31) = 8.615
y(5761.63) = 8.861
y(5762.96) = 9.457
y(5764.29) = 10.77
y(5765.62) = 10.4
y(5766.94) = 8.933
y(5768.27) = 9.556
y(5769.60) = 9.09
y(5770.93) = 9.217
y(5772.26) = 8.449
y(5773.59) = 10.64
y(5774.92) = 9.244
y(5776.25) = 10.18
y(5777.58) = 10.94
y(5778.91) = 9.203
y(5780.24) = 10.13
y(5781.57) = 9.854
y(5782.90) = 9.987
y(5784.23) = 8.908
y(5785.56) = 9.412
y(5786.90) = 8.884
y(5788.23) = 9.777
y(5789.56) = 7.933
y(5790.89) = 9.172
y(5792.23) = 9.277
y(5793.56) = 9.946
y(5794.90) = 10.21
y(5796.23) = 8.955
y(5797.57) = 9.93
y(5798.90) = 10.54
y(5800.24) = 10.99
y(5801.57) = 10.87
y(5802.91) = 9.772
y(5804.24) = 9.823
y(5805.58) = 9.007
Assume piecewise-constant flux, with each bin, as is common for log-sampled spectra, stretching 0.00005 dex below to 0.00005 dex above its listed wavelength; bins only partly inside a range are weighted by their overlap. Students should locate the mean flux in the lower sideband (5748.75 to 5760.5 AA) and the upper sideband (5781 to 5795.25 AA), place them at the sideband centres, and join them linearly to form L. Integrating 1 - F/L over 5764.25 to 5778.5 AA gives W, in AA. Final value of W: -0.46 AA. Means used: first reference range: 9.44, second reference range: 9.37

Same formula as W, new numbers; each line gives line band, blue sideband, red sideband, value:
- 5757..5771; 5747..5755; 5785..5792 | -0.8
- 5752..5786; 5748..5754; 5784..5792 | -2.0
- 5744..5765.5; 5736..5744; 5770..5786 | 0.4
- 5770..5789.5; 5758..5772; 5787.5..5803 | 0.2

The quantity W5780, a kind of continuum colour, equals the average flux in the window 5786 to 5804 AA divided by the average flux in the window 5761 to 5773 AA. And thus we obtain 1.03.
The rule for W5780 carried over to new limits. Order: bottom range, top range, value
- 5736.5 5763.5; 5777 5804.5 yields 1.03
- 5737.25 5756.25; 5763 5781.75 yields 1.04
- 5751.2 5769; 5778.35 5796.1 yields 0.99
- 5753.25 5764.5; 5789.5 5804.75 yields 1.03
